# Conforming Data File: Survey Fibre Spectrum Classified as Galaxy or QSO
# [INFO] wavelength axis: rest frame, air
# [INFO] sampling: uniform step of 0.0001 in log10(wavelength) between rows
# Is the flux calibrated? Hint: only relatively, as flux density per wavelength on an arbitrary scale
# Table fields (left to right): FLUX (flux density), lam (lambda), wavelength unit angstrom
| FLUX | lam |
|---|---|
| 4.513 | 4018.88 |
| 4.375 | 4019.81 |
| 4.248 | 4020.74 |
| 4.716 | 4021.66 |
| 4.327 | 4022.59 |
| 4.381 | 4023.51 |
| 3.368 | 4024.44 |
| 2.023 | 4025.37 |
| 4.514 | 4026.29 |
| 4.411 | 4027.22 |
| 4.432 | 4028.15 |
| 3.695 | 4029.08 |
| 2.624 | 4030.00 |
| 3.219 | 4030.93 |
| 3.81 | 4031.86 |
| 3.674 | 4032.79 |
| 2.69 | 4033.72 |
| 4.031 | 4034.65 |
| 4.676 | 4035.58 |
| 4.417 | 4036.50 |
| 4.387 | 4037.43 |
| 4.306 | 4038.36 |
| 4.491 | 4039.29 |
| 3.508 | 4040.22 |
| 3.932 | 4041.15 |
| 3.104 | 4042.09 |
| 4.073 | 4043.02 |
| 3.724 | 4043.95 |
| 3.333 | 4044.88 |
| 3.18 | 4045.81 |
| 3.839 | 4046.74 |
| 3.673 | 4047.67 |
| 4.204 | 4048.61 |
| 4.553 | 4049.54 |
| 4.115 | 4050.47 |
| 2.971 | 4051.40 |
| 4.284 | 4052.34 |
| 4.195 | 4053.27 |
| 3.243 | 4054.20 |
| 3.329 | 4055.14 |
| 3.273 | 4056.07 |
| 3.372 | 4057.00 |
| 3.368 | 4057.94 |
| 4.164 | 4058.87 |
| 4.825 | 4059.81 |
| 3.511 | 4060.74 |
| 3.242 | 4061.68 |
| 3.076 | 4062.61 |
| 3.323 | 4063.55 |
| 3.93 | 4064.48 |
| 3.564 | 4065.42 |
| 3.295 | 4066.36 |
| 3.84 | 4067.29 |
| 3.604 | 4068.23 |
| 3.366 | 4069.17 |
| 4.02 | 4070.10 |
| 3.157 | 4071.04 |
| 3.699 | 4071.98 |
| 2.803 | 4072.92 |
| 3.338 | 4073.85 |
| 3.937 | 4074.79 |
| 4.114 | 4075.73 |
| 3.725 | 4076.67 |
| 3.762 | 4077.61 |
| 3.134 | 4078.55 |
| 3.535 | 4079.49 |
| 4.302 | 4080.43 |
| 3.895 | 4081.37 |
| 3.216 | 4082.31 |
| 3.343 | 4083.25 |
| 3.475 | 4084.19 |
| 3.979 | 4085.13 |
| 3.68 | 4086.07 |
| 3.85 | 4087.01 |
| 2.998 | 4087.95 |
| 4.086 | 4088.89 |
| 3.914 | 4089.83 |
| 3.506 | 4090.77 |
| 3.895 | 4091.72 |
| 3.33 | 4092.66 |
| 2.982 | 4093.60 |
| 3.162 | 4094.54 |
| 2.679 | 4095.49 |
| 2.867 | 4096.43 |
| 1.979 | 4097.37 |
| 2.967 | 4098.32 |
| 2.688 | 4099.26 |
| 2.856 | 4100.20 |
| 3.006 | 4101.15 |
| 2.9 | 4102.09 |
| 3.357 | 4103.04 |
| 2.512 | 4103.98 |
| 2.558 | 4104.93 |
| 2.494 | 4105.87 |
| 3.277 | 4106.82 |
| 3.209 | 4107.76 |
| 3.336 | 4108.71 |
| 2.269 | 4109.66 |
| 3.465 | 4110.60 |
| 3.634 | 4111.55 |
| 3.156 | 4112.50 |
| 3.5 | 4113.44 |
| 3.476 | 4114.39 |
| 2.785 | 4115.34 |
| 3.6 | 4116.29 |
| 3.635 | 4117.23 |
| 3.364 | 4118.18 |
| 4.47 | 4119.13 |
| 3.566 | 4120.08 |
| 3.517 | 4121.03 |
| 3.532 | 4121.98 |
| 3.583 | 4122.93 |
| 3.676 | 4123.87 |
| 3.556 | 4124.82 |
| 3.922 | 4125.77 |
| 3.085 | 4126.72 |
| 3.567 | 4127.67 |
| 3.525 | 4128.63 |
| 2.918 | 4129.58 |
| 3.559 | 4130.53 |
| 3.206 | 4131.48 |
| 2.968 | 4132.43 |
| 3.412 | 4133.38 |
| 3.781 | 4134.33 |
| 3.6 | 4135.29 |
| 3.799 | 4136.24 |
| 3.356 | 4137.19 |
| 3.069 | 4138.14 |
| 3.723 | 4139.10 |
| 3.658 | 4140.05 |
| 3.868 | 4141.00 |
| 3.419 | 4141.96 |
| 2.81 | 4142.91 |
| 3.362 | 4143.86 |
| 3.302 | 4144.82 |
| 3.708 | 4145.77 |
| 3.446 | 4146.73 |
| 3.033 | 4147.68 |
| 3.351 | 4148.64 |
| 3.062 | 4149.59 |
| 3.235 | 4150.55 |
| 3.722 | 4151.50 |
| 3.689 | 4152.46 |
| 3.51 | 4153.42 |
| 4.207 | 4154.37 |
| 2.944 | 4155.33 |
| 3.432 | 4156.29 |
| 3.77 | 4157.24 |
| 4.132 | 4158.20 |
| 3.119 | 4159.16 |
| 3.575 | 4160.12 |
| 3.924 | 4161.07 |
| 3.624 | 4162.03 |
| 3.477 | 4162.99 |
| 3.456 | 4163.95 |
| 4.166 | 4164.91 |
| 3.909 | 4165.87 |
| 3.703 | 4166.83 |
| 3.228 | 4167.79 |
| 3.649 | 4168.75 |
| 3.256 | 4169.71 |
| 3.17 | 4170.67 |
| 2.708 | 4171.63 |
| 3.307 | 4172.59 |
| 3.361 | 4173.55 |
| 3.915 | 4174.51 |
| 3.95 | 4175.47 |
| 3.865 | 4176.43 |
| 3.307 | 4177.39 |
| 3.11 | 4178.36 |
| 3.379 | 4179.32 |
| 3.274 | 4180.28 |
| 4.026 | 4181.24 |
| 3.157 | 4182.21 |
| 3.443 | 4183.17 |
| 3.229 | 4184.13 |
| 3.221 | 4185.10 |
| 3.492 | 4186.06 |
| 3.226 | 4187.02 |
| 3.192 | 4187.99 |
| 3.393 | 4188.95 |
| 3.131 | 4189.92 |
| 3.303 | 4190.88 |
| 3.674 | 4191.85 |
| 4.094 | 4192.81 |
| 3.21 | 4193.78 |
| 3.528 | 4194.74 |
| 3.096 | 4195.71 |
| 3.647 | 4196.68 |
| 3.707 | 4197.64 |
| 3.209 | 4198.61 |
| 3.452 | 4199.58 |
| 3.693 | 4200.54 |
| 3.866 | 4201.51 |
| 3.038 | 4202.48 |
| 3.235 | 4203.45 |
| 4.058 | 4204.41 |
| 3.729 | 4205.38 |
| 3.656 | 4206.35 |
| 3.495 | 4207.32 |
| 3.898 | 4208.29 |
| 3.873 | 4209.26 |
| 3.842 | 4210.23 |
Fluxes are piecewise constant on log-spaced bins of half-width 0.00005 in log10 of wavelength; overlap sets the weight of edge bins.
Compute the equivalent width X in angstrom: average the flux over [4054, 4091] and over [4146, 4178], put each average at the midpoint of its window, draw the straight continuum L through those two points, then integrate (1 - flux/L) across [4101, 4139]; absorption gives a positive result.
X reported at 2.3 angstrom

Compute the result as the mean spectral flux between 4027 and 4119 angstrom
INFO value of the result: 3.51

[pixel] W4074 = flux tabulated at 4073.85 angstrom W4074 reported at 3.338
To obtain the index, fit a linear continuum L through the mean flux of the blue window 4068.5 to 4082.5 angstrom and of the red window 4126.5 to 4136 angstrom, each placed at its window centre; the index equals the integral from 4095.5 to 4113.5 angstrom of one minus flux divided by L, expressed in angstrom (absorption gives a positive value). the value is 2.9 angstrom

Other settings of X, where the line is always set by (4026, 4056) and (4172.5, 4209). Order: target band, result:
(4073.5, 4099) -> 1.79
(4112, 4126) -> 0.38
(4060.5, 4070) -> 0.69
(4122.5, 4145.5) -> 1.07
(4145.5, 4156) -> 0.41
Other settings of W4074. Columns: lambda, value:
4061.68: 3.242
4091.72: 3.895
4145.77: 3.708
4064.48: 3.93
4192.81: 4.094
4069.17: 3.366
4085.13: 3.979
